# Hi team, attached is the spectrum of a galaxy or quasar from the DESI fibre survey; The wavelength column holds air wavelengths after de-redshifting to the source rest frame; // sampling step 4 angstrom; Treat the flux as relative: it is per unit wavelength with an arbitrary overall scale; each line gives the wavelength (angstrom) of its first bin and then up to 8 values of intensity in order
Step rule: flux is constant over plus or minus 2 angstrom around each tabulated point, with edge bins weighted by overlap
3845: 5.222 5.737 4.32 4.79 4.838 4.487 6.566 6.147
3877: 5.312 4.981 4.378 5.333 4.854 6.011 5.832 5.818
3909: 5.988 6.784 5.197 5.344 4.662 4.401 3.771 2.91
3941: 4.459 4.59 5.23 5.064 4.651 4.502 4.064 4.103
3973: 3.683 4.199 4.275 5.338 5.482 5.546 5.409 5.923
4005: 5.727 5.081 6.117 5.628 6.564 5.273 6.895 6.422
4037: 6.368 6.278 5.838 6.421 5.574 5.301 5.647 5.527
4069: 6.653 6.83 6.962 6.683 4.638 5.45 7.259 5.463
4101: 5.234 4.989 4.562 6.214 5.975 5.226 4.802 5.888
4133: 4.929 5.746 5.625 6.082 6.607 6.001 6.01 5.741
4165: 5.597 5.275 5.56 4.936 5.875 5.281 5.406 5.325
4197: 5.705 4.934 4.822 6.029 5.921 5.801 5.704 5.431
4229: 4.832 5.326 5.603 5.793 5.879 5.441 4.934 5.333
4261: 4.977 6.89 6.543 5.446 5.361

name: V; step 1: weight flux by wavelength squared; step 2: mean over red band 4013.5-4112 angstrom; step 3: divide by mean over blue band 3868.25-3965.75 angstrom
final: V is 1.26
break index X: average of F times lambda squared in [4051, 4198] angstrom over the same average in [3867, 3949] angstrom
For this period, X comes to 1.23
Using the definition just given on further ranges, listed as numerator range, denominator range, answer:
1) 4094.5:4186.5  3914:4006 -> 1.28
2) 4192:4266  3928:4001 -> 1.36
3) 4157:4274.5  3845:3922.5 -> 1.21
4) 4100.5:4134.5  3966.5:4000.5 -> 1.18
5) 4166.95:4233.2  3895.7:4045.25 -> 1.16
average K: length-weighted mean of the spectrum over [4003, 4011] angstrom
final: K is 5.4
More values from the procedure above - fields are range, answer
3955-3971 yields 4.33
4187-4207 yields 5.24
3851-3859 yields 4.55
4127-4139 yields 5.52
